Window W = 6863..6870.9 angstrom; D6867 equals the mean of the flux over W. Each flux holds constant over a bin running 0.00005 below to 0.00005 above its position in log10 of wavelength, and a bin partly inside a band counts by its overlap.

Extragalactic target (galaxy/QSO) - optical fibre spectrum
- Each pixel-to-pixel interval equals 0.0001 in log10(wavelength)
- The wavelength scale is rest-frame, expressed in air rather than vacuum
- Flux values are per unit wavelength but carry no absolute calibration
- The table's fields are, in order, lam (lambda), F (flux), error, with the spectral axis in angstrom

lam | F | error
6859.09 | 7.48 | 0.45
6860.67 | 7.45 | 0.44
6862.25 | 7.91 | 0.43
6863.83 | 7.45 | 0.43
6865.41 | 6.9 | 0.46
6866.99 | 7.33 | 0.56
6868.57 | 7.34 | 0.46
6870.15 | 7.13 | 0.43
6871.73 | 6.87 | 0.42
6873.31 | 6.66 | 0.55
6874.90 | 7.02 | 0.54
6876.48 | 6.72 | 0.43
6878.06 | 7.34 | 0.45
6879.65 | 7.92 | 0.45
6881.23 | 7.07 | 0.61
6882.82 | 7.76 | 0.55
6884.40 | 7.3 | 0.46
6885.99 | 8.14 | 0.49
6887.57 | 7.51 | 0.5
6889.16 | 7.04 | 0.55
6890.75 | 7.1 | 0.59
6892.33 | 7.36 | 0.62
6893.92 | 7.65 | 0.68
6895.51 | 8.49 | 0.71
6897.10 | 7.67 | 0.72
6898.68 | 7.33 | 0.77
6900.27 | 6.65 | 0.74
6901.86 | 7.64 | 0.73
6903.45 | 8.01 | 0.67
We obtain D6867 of 7.24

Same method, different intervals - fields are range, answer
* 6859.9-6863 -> 7.68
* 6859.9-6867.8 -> 7.41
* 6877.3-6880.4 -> 7.61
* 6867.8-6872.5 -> 7.12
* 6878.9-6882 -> 7.5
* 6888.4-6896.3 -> 7.53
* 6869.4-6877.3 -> 6.88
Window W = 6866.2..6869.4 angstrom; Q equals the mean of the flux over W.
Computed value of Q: 7.34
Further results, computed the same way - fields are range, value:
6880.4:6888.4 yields 7.56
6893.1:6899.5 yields 7.78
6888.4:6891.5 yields 7.06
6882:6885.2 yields 7.52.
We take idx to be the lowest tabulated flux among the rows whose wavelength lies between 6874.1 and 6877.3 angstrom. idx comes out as 6.72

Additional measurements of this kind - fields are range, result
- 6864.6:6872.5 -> 6.87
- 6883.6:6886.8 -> 7.3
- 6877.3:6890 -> 7.04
